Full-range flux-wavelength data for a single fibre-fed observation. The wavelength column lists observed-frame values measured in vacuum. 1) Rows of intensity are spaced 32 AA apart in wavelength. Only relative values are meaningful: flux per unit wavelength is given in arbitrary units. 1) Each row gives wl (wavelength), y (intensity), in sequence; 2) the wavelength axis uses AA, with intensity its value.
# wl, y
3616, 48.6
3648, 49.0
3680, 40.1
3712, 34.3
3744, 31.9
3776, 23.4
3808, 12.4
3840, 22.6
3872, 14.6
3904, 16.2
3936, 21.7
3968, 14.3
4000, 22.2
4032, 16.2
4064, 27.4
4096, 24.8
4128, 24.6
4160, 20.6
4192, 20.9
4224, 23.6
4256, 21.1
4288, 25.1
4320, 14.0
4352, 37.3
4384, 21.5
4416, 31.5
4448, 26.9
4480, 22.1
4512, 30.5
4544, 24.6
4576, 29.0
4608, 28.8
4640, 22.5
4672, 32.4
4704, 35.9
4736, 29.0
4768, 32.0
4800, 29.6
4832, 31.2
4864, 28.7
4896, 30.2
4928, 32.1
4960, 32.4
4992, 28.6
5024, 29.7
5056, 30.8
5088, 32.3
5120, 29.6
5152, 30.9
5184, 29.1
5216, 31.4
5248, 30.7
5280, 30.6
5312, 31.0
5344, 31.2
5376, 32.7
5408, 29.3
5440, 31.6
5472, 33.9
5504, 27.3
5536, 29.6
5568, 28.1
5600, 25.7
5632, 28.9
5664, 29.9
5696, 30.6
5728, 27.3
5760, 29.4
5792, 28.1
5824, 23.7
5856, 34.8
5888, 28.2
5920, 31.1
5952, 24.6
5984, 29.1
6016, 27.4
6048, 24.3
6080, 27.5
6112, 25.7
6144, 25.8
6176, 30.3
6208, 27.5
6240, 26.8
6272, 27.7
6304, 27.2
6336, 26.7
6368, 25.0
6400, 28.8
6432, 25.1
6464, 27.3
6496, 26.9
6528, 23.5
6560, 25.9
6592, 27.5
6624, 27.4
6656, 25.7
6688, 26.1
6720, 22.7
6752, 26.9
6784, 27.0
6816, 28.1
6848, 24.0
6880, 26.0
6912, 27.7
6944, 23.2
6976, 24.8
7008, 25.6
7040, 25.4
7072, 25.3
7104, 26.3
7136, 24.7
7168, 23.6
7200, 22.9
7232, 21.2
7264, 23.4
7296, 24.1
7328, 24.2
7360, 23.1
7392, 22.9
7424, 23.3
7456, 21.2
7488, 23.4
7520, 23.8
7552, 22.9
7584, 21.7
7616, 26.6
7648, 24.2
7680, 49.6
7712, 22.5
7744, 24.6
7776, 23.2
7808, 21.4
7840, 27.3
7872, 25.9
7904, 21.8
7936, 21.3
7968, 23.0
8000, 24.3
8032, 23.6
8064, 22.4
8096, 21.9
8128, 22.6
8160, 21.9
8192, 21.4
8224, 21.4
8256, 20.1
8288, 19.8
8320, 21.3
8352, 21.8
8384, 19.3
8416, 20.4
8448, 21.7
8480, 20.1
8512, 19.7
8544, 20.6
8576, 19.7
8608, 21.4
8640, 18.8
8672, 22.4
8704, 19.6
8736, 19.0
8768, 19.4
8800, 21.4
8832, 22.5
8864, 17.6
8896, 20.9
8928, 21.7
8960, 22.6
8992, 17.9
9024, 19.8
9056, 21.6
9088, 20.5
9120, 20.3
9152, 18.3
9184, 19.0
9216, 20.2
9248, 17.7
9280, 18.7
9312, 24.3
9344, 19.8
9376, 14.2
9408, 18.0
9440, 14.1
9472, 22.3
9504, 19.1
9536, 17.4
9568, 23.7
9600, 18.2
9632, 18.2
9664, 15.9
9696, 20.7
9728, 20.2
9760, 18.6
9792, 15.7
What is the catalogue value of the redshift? 0.17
